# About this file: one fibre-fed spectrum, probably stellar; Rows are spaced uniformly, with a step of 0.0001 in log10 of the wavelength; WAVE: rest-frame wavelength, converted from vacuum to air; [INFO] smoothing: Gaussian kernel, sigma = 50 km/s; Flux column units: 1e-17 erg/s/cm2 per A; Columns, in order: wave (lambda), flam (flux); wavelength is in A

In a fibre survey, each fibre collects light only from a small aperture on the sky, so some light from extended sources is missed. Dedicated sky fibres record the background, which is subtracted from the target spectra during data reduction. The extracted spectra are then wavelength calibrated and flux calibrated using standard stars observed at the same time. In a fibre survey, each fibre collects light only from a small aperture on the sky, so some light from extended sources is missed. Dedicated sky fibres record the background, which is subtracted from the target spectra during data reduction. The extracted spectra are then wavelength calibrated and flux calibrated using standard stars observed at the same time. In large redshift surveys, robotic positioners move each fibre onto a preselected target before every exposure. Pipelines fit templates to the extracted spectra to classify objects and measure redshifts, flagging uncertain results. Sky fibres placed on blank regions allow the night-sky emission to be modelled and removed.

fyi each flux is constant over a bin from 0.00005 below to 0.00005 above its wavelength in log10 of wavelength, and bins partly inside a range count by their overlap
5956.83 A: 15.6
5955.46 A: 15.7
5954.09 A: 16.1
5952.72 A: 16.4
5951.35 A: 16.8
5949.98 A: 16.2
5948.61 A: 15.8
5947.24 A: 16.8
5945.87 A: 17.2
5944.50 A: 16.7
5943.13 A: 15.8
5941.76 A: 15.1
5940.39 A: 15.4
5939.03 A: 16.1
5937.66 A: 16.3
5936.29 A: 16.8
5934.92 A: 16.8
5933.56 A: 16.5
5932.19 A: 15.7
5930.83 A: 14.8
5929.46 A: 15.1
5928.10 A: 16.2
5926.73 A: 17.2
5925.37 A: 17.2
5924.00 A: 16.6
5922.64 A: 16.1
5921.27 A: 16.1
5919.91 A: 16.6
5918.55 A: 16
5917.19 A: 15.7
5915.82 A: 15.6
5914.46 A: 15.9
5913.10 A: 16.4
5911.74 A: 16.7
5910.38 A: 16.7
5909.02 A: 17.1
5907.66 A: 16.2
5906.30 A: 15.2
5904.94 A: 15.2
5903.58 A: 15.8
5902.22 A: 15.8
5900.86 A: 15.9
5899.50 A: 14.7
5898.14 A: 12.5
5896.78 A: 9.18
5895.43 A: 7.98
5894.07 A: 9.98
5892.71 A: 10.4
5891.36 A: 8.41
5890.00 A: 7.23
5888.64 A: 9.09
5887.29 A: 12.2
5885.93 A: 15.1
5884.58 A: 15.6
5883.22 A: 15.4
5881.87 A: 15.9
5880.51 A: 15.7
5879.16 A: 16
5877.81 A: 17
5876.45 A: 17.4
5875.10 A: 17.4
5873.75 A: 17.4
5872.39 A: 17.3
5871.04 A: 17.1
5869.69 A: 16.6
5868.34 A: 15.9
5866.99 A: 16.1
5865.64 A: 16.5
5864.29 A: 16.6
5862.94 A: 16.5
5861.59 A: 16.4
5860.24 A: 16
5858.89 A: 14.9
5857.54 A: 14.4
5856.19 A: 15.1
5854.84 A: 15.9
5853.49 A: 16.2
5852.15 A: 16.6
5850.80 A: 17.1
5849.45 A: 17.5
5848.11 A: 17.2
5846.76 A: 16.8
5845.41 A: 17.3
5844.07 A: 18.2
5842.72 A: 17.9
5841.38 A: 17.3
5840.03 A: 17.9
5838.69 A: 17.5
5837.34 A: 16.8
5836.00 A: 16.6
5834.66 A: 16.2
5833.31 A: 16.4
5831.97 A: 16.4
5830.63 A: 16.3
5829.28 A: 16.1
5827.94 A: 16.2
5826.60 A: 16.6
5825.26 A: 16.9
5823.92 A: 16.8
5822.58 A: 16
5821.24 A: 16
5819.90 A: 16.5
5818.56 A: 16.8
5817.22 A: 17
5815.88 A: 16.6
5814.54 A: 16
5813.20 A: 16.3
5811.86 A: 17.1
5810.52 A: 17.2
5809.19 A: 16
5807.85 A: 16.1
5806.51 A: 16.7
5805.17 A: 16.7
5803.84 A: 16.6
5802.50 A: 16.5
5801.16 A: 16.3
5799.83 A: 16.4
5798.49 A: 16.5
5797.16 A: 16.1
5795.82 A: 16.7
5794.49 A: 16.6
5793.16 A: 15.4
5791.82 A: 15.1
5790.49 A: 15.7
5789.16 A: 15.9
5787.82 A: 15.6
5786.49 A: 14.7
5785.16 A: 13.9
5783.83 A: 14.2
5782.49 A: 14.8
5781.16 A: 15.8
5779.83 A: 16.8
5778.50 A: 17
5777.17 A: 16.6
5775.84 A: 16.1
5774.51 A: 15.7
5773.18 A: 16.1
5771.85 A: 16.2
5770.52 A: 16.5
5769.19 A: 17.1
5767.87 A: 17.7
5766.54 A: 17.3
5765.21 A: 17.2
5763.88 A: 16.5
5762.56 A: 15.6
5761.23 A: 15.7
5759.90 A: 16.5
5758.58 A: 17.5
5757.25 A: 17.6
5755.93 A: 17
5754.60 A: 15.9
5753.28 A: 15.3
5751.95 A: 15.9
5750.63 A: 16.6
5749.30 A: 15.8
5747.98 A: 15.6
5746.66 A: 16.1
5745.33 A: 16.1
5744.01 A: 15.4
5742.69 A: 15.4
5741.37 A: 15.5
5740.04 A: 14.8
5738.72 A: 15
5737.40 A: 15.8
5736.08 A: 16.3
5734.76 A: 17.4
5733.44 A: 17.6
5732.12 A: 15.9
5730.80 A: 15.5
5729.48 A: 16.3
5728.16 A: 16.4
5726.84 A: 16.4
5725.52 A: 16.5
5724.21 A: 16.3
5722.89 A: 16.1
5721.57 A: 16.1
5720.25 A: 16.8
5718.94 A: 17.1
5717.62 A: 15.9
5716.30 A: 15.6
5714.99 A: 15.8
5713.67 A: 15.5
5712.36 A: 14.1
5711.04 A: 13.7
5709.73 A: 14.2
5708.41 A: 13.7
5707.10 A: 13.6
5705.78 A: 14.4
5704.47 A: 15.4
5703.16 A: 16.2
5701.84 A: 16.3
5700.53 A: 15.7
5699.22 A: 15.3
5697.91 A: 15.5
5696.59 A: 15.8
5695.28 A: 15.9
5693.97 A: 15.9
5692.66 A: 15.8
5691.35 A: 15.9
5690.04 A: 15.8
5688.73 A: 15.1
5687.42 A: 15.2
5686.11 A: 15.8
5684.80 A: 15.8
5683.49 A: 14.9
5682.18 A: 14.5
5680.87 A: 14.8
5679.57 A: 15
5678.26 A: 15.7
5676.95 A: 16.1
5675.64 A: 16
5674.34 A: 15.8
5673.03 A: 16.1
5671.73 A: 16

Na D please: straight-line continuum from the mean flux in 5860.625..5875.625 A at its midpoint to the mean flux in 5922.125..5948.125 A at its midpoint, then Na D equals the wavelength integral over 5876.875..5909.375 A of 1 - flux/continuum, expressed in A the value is 6.0 A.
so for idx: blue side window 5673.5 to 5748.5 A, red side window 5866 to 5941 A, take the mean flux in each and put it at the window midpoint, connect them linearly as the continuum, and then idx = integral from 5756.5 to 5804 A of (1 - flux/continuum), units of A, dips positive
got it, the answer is -2.23 A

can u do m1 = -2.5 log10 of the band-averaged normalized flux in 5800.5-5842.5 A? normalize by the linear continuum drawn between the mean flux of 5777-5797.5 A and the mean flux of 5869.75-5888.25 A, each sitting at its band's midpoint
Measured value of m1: -0.05 mag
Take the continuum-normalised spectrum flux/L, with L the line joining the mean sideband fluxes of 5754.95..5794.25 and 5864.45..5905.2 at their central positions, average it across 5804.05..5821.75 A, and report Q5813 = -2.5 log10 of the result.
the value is -0.07 mag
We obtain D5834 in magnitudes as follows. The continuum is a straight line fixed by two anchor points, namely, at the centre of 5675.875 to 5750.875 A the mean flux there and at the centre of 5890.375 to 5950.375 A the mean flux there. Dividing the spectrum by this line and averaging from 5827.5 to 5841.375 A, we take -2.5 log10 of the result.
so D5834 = -0.09 mag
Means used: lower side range 15.6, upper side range 15.2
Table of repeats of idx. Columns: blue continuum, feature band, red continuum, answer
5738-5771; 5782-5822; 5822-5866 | 0.83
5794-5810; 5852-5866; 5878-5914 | -1.00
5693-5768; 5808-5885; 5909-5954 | -2.17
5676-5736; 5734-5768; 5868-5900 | -2.31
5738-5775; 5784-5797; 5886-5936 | 0.28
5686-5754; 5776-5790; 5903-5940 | 0.26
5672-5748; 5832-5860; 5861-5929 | -2.66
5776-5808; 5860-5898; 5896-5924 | 3.13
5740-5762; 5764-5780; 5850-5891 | -0.71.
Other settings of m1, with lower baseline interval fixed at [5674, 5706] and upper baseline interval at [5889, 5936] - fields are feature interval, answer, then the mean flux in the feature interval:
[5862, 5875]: -0.13 mag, 16.7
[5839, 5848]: -0.17 mag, 17.5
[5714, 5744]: -0.05 mag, 16.1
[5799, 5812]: -0.10 mag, 16.5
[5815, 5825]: -0.10 mag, 16.5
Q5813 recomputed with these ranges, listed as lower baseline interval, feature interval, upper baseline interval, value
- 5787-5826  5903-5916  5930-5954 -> 0.007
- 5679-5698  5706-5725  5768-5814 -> 0.022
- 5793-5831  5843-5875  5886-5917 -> -0.115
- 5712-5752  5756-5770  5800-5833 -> -0.046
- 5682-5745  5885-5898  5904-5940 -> 0.498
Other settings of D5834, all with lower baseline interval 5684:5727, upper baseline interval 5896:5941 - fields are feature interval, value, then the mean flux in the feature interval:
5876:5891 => 0.121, 14.1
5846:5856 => -0.067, 16.7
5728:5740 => -0.041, 16.2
